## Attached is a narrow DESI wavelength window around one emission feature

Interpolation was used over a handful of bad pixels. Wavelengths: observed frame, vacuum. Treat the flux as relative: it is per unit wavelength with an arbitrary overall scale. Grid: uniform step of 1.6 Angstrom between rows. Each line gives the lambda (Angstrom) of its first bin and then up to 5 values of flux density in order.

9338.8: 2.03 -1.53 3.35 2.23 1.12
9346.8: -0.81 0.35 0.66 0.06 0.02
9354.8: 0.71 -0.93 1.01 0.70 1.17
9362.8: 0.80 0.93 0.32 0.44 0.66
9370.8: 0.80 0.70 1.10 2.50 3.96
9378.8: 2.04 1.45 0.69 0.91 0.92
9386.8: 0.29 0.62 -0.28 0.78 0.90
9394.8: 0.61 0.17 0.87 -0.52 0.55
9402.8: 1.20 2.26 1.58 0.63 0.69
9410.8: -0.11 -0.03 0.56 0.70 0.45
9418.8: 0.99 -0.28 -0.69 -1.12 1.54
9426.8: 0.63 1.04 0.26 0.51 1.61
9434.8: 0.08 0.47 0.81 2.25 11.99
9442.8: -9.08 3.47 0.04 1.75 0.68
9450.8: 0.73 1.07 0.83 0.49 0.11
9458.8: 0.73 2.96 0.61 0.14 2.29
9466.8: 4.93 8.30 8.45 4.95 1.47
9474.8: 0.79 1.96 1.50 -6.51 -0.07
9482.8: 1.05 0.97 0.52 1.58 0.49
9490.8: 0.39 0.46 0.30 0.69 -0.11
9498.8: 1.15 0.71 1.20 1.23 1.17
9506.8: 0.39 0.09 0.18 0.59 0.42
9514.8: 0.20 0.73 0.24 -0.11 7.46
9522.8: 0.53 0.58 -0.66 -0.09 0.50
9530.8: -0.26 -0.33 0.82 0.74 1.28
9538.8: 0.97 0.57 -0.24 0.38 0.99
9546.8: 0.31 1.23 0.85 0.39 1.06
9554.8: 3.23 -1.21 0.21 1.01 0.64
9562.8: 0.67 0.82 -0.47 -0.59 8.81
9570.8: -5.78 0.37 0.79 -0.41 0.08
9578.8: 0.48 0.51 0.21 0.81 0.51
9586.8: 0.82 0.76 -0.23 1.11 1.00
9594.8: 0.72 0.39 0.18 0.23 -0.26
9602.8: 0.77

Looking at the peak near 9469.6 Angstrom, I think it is [O III] 5007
